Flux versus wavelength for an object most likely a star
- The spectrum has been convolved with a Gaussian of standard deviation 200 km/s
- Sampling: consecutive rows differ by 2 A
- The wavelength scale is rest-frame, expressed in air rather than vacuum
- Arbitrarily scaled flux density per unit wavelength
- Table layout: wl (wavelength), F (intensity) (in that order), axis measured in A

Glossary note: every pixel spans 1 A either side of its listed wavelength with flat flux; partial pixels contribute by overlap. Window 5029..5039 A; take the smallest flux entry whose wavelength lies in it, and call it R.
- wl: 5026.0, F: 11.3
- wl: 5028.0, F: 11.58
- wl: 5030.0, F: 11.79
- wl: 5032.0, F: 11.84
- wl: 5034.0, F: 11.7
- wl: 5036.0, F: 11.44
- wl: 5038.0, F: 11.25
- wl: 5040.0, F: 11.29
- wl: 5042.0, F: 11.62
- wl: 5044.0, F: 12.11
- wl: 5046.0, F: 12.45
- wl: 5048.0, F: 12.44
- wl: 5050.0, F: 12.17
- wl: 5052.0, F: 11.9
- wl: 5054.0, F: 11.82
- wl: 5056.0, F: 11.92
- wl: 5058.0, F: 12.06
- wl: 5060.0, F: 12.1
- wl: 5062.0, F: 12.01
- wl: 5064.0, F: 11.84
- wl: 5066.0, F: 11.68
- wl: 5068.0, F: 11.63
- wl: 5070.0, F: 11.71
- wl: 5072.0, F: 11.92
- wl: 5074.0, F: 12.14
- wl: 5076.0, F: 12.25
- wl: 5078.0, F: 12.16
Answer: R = 11.25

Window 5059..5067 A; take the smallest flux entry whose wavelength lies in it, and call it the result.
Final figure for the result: 11.68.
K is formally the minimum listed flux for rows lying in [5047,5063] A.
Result 11.82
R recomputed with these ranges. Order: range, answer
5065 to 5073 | 11.63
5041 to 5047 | 11.62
